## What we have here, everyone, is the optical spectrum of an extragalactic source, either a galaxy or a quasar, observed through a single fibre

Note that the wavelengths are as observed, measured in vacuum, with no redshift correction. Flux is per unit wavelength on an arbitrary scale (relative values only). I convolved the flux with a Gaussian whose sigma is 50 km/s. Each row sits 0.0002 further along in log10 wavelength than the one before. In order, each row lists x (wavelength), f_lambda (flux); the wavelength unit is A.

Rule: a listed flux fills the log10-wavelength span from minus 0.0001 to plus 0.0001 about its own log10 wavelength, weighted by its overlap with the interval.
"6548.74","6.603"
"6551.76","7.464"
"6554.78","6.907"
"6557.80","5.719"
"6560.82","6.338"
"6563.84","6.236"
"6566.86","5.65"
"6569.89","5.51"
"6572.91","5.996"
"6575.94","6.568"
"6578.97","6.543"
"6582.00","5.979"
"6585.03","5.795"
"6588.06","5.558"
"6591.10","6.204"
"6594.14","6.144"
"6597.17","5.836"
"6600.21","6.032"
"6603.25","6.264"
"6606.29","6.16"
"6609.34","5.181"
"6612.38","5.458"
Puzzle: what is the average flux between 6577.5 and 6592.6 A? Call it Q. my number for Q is 6.01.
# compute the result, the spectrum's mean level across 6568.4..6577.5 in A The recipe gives 6.03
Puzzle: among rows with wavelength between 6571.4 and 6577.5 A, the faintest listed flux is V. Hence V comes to 5.996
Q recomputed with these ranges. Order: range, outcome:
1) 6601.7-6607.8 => 6.21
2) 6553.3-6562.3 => 6.32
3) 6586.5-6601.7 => 5.95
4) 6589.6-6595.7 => 6.17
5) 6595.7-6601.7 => 5.93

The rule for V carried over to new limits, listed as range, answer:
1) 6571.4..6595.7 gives 5.558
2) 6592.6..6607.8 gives 5.836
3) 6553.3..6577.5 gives 5.51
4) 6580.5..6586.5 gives 5.795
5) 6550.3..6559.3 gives 5.719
